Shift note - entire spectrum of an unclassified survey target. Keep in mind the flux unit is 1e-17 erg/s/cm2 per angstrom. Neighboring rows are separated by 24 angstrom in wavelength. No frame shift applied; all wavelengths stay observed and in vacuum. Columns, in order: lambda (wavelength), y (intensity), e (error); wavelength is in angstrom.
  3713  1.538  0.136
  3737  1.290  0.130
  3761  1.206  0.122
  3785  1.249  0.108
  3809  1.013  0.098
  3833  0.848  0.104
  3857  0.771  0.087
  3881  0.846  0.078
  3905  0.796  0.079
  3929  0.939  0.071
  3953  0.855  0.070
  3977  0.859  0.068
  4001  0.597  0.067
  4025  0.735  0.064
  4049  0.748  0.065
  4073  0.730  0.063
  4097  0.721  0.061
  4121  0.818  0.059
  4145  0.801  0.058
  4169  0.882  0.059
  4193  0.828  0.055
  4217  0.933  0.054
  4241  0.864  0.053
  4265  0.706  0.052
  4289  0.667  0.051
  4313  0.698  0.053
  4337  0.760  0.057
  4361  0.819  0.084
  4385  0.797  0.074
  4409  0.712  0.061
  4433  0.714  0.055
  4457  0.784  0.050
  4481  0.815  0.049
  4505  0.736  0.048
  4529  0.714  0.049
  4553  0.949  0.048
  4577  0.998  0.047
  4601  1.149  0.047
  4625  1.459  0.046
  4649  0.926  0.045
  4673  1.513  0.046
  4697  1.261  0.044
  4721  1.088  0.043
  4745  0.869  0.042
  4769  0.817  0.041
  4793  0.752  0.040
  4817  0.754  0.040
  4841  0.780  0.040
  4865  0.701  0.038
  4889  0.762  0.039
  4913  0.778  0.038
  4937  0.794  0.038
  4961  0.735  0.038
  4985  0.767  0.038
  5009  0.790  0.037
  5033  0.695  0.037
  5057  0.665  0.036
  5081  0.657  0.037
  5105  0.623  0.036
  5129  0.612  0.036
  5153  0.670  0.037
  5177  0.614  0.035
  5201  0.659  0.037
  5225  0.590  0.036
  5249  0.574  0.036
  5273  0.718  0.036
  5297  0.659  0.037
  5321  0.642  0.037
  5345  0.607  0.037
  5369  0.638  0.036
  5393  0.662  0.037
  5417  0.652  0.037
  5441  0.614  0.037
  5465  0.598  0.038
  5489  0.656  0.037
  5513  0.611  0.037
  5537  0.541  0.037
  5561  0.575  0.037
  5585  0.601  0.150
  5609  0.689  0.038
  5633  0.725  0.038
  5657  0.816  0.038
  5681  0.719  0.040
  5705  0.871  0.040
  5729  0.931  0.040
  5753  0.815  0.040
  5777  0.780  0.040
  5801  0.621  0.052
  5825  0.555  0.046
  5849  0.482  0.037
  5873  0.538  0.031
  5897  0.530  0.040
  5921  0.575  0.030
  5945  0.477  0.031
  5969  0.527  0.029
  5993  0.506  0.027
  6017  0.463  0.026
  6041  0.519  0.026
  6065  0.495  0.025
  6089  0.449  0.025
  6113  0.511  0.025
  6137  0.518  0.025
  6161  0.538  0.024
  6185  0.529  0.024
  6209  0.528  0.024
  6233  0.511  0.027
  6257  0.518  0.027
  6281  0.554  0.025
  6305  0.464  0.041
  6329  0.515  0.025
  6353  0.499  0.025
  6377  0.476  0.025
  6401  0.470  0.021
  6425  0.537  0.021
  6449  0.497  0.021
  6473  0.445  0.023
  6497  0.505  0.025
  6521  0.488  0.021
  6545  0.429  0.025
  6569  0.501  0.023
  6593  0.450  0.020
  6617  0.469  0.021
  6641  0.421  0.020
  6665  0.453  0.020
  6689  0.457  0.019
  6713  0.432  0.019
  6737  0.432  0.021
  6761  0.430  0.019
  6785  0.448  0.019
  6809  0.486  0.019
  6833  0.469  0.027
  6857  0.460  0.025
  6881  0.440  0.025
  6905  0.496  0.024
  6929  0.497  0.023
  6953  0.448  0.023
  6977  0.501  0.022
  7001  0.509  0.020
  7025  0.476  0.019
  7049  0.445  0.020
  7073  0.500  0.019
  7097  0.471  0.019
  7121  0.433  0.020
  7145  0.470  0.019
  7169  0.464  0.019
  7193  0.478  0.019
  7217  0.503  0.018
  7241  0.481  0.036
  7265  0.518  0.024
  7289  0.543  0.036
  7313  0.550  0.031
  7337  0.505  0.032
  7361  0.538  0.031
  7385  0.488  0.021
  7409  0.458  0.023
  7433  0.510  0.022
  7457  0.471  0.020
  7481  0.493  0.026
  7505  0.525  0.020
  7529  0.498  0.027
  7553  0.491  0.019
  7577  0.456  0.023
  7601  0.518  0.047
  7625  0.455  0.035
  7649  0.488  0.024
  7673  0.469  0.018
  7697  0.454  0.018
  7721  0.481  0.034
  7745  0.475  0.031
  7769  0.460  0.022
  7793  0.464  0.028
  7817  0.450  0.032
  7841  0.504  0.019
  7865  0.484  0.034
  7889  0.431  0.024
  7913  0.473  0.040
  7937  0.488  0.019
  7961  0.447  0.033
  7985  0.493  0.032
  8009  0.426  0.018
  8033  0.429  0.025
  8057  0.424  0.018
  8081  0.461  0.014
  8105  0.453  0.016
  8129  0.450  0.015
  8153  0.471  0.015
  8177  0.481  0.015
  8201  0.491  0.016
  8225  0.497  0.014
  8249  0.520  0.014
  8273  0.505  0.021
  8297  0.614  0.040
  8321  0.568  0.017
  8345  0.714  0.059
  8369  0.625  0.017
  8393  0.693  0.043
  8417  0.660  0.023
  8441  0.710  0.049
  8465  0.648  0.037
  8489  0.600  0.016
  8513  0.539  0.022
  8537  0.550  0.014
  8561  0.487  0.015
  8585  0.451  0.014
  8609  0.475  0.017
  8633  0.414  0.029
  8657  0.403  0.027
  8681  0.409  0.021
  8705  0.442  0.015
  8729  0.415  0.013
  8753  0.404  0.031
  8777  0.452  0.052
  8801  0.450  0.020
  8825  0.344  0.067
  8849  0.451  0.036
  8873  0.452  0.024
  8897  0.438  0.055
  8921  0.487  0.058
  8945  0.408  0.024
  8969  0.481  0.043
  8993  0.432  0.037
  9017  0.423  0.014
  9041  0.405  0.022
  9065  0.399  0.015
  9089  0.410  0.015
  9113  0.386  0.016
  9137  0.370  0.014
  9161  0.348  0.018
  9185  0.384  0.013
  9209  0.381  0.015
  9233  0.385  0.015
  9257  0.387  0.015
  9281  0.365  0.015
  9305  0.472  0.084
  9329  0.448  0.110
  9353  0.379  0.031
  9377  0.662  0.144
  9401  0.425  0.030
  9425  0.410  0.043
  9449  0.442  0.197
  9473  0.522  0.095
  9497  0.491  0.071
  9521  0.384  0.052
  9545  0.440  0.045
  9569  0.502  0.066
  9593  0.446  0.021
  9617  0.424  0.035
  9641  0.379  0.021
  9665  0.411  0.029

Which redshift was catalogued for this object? 2.011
